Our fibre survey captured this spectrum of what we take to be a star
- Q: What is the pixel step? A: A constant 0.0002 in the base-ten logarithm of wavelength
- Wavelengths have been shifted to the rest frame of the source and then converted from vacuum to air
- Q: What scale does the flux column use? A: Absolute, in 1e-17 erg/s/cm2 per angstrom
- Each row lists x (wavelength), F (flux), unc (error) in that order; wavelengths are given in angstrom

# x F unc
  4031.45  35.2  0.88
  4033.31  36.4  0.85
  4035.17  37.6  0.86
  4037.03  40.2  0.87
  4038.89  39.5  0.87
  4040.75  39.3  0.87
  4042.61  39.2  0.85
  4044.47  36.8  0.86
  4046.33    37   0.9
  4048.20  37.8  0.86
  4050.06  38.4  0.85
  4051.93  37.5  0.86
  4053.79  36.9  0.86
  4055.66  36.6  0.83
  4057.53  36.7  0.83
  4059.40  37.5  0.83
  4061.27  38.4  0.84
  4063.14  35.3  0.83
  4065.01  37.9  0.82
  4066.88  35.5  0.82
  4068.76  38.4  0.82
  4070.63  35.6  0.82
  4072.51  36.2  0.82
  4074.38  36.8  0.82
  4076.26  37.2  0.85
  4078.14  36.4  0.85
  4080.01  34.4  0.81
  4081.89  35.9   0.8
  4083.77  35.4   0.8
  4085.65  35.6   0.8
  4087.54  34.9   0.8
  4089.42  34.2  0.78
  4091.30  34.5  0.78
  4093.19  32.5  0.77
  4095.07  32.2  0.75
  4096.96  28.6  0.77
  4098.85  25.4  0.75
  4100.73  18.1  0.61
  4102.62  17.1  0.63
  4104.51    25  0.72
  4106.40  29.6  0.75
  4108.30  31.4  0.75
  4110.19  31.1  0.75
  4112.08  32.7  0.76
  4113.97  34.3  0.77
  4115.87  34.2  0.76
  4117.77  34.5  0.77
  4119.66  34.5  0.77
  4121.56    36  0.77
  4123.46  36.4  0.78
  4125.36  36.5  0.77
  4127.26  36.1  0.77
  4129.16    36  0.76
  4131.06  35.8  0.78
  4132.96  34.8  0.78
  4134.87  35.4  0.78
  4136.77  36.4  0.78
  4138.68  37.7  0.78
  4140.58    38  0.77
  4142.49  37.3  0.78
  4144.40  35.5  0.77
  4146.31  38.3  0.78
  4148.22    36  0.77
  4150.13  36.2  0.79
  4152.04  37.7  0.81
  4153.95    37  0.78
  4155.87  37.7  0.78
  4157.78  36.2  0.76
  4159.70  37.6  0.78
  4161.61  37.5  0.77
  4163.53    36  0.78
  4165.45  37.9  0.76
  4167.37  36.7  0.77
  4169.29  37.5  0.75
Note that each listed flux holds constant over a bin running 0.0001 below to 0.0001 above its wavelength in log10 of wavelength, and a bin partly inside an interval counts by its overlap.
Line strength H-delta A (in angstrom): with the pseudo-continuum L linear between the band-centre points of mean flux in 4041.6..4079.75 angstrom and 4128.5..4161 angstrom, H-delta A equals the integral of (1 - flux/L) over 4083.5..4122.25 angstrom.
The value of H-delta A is 6.3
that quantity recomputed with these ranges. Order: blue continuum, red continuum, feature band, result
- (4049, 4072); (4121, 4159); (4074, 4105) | 4.6 angstrom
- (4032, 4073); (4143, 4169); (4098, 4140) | 5.5 angstrom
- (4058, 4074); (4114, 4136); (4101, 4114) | 2.9 angstrom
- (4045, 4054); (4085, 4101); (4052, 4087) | -2.0 angstrom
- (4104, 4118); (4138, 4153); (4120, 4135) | -0.7 angstrom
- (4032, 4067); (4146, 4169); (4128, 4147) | 0.3 angstrom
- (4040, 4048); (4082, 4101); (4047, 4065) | -0.4 angstrom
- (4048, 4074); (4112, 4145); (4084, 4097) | 1.0 angstrom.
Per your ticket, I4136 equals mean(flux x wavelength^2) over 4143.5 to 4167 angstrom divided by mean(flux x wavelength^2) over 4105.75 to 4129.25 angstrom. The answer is 1.1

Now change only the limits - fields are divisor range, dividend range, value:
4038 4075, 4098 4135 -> 0.87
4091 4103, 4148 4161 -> 1.41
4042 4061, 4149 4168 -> 1.04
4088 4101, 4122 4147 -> 1.23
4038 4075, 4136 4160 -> 1.04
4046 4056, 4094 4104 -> 0.67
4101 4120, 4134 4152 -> 1.25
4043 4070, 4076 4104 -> 0.85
